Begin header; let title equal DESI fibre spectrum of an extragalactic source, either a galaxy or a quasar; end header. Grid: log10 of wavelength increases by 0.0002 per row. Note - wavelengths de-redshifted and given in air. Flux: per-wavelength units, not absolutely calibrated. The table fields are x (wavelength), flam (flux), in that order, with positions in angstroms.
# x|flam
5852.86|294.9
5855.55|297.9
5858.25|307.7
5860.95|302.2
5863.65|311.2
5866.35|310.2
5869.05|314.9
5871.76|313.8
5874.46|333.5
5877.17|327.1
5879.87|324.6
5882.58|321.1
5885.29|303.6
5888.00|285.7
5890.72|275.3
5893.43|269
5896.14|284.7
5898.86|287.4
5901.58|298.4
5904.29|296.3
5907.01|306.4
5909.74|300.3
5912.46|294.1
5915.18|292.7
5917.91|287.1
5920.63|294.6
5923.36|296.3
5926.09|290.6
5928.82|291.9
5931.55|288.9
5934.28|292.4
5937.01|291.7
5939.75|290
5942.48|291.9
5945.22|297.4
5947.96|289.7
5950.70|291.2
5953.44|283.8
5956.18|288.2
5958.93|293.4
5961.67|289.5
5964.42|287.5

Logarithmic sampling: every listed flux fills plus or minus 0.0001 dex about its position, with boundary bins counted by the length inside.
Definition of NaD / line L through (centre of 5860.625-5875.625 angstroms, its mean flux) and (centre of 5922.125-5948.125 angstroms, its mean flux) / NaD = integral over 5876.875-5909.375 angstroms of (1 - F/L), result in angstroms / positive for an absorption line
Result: 1.0 angstroms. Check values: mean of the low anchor 315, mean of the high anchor 292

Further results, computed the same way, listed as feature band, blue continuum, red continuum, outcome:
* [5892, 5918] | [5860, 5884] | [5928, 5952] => 1.1 angstroms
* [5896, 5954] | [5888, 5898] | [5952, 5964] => -2.0 angstroms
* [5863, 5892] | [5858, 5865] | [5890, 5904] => -1.4 angstroms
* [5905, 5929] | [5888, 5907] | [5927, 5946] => -0.5 angstroms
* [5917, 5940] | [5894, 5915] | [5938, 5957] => 0.0 angstroms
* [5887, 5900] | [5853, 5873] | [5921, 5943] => 0.9 angstroms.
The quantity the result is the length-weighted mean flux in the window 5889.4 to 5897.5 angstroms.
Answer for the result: 277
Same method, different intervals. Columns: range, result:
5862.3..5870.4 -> 312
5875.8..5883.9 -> 324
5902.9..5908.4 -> 301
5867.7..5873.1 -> 314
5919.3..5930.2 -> 293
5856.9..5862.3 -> 305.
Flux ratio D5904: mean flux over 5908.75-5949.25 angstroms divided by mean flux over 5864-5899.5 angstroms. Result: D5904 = 1.0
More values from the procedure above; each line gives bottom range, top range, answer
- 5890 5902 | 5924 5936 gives 1.03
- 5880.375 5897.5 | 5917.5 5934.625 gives 1.00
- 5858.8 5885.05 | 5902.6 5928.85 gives 0.93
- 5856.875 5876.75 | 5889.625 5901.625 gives 0.90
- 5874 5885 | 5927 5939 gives 0.90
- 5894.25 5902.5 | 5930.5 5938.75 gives 1.01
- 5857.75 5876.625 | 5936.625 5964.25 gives 0.92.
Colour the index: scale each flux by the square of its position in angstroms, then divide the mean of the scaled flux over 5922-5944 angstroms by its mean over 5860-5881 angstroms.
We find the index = 0.94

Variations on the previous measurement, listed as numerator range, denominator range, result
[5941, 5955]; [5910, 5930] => 1.00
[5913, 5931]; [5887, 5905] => 1.03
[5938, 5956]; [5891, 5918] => 1.01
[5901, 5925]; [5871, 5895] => 0.98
